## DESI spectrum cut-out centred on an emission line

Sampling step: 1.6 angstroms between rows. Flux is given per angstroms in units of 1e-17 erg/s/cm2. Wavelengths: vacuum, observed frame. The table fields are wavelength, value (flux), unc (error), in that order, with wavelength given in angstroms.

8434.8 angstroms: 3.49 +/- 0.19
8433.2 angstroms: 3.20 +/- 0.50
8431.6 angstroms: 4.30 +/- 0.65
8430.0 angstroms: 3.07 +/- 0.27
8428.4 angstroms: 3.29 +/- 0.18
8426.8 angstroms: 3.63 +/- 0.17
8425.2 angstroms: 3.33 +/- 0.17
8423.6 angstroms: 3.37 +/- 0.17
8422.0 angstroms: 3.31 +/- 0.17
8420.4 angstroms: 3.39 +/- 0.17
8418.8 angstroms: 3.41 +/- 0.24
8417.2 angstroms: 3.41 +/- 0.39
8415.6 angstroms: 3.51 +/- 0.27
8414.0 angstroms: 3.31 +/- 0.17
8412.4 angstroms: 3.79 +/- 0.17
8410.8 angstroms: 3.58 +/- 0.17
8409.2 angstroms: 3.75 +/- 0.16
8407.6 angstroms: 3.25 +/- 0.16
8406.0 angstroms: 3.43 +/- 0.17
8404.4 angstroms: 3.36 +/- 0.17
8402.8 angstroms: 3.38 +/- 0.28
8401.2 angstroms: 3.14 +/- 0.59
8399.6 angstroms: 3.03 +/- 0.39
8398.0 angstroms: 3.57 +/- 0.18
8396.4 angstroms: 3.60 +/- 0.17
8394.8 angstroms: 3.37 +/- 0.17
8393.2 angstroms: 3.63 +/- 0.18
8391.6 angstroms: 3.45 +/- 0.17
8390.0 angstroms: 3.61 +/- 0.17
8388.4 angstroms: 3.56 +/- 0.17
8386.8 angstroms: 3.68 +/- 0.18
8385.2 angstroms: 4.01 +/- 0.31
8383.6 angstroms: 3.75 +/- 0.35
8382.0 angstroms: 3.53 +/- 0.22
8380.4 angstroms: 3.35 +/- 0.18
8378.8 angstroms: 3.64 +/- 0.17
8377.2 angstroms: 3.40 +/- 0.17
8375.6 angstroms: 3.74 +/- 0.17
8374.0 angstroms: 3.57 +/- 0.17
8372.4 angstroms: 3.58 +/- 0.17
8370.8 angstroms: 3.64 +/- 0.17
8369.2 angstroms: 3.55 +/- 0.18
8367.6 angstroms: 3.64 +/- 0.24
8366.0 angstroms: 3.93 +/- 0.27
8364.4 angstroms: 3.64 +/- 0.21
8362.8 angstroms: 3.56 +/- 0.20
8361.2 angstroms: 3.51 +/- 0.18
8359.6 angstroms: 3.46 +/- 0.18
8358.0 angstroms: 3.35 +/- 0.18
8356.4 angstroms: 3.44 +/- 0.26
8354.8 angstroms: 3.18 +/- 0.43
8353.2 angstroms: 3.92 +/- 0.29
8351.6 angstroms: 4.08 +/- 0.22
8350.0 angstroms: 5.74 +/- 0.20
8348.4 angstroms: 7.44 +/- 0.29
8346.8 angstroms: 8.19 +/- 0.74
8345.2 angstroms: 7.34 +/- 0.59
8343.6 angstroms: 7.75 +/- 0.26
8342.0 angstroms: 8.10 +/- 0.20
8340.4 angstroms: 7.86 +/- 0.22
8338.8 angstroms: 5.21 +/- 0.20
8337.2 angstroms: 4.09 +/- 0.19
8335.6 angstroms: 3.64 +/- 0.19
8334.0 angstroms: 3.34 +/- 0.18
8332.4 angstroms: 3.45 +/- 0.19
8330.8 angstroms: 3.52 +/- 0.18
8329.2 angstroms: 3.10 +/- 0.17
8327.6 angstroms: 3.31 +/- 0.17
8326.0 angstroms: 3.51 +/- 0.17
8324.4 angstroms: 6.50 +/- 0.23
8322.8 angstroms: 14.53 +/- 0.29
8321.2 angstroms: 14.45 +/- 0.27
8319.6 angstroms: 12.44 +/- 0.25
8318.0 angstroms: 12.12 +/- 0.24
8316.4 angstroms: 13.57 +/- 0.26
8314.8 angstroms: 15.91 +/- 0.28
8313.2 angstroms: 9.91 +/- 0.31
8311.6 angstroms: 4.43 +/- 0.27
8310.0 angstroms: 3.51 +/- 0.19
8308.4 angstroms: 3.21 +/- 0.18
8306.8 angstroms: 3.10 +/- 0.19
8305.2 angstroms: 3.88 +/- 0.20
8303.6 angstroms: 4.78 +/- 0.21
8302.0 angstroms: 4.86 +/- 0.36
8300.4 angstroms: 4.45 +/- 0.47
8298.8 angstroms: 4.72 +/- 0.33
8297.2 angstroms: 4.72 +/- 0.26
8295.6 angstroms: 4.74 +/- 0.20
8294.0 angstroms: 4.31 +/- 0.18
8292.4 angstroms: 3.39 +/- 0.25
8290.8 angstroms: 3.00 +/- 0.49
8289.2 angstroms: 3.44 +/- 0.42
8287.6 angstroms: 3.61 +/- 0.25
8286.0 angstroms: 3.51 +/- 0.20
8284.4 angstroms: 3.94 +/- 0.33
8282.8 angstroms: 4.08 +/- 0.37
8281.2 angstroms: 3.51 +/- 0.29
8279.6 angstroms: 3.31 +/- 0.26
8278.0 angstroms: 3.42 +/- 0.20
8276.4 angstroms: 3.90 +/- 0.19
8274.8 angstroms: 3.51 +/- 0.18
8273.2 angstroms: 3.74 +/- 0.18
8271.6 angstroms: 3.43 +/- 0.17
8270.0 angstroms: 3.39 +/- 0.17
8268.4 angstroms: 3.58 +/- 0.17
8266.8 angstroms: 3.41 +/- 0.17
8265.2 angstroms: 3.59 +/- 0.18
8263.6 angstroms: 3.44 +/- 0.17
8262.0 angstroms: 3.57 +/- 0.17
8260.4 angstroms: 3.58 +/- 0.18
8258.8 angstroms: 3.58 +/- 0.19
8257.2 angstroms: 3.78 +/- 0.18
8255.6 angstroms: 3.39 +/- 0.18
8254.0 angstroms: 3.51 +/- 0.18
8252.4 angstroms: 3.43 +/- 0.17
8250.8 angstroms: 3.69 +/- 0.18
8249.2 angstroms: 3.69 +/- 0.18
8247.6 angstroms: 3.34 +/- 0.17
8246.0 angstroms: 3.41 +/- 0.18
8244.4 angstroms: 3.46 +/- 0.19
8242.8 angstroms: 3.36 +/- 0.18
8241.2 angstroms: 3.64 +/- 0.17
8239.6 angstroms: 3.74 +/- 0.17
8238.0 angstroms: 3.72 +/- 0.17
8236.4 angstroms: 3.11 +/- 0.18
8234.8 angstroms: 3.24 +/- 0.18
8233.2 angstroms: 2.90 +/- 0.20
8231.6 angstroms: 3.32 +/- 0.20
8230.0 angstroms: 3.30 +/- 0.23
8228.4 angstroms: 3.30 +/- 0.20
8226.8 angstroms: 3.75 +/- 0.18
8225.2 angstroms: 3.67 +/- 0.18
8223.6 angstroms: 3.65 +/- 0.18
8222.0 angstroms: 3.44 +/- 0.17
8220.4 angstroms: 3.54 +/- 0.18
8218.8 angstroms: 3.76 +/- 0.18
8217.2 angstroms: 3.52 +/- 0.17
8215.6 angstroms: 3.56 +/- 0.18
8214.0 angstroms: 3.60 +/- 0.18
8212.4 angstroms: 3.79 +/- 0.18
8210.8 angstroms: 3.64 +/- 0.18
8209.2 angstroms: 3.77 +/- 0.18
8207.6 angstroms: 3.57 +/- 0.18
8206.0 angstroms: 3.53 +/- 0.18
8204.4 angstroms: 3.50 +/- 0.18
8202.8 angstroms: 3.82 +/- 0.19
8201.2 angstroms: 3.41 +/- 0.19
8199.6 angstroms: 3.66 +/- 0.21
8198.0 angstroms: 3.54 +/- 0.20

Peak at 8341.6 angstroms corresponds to [N II] 6583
